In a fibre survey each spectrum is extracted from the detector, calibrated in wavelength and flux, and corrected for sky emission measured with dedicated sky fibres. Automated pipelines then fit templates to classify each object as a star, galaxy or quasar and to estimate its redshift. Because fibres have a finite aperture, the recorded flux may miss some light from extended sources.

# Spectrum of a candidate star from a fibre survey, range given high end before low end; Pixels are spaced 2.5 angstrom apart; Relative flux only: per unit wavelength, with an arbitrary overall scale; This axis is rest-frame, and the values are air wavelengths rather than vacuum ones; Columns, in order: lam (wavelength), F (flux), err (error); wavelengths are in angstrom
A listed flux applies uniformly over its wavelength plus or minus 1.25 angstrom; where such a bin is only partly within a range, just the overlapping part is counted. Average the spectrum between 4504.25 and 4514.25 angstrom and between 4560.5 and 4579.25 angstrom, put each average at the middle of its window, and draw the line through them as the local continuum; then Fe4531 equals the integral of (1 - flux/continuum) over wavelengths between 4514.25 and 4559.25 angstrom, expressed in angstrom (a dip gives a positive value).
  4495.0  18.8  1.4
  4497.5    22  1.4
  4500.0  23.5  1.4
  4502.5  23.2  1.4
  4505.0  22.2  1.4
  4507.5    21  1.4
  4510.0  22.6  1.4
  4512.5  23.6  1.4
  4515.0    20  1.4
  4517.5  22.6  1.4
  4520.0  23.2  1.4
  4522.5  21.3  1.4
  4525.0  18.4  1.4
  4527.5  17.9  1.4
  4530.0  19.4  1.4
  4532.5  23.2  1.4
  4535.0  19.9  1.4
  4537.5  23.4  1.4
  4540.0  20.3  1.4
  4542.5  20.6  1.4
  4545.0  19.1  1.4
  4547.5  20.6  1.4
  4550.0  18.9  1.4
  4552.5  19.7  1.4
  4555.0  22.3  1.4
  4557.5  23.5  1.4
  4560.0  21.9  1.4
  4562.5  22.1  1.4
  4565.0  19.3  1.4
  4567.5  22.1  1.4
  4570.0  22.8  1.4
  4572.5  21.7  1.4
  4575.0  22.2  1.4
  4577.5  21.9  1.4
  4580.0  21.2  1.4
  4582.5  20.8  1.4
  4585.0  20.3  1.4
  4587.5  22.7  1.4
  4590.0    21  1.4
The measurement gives 2.4 angstrom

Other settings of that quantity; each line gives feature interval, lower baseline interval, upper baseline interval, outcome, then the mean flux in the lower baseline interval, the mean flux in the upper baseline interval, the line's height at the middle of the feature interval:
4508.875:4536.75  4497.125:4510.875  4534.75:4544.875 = 0.68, 22.4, 20.9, 21.7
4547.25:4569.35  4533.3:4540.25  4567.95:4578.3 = 0.66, 21.5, 22.2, 21.9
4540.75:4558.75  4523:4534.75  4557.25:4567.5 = 0.23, 19.8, 21.6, 20.9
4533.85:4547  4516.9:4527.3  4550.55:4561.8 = 0.42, 20.9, 21.7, 21.3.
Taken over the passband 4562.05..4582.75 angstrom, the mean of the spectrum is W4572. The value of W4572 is 21.6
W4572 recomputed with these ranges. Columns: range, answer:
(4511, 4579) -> 21.2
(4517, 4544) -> 20.9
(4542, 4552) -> 19.7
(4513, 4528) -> 20.9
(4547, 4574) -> 21.4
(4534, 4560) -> 20.9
